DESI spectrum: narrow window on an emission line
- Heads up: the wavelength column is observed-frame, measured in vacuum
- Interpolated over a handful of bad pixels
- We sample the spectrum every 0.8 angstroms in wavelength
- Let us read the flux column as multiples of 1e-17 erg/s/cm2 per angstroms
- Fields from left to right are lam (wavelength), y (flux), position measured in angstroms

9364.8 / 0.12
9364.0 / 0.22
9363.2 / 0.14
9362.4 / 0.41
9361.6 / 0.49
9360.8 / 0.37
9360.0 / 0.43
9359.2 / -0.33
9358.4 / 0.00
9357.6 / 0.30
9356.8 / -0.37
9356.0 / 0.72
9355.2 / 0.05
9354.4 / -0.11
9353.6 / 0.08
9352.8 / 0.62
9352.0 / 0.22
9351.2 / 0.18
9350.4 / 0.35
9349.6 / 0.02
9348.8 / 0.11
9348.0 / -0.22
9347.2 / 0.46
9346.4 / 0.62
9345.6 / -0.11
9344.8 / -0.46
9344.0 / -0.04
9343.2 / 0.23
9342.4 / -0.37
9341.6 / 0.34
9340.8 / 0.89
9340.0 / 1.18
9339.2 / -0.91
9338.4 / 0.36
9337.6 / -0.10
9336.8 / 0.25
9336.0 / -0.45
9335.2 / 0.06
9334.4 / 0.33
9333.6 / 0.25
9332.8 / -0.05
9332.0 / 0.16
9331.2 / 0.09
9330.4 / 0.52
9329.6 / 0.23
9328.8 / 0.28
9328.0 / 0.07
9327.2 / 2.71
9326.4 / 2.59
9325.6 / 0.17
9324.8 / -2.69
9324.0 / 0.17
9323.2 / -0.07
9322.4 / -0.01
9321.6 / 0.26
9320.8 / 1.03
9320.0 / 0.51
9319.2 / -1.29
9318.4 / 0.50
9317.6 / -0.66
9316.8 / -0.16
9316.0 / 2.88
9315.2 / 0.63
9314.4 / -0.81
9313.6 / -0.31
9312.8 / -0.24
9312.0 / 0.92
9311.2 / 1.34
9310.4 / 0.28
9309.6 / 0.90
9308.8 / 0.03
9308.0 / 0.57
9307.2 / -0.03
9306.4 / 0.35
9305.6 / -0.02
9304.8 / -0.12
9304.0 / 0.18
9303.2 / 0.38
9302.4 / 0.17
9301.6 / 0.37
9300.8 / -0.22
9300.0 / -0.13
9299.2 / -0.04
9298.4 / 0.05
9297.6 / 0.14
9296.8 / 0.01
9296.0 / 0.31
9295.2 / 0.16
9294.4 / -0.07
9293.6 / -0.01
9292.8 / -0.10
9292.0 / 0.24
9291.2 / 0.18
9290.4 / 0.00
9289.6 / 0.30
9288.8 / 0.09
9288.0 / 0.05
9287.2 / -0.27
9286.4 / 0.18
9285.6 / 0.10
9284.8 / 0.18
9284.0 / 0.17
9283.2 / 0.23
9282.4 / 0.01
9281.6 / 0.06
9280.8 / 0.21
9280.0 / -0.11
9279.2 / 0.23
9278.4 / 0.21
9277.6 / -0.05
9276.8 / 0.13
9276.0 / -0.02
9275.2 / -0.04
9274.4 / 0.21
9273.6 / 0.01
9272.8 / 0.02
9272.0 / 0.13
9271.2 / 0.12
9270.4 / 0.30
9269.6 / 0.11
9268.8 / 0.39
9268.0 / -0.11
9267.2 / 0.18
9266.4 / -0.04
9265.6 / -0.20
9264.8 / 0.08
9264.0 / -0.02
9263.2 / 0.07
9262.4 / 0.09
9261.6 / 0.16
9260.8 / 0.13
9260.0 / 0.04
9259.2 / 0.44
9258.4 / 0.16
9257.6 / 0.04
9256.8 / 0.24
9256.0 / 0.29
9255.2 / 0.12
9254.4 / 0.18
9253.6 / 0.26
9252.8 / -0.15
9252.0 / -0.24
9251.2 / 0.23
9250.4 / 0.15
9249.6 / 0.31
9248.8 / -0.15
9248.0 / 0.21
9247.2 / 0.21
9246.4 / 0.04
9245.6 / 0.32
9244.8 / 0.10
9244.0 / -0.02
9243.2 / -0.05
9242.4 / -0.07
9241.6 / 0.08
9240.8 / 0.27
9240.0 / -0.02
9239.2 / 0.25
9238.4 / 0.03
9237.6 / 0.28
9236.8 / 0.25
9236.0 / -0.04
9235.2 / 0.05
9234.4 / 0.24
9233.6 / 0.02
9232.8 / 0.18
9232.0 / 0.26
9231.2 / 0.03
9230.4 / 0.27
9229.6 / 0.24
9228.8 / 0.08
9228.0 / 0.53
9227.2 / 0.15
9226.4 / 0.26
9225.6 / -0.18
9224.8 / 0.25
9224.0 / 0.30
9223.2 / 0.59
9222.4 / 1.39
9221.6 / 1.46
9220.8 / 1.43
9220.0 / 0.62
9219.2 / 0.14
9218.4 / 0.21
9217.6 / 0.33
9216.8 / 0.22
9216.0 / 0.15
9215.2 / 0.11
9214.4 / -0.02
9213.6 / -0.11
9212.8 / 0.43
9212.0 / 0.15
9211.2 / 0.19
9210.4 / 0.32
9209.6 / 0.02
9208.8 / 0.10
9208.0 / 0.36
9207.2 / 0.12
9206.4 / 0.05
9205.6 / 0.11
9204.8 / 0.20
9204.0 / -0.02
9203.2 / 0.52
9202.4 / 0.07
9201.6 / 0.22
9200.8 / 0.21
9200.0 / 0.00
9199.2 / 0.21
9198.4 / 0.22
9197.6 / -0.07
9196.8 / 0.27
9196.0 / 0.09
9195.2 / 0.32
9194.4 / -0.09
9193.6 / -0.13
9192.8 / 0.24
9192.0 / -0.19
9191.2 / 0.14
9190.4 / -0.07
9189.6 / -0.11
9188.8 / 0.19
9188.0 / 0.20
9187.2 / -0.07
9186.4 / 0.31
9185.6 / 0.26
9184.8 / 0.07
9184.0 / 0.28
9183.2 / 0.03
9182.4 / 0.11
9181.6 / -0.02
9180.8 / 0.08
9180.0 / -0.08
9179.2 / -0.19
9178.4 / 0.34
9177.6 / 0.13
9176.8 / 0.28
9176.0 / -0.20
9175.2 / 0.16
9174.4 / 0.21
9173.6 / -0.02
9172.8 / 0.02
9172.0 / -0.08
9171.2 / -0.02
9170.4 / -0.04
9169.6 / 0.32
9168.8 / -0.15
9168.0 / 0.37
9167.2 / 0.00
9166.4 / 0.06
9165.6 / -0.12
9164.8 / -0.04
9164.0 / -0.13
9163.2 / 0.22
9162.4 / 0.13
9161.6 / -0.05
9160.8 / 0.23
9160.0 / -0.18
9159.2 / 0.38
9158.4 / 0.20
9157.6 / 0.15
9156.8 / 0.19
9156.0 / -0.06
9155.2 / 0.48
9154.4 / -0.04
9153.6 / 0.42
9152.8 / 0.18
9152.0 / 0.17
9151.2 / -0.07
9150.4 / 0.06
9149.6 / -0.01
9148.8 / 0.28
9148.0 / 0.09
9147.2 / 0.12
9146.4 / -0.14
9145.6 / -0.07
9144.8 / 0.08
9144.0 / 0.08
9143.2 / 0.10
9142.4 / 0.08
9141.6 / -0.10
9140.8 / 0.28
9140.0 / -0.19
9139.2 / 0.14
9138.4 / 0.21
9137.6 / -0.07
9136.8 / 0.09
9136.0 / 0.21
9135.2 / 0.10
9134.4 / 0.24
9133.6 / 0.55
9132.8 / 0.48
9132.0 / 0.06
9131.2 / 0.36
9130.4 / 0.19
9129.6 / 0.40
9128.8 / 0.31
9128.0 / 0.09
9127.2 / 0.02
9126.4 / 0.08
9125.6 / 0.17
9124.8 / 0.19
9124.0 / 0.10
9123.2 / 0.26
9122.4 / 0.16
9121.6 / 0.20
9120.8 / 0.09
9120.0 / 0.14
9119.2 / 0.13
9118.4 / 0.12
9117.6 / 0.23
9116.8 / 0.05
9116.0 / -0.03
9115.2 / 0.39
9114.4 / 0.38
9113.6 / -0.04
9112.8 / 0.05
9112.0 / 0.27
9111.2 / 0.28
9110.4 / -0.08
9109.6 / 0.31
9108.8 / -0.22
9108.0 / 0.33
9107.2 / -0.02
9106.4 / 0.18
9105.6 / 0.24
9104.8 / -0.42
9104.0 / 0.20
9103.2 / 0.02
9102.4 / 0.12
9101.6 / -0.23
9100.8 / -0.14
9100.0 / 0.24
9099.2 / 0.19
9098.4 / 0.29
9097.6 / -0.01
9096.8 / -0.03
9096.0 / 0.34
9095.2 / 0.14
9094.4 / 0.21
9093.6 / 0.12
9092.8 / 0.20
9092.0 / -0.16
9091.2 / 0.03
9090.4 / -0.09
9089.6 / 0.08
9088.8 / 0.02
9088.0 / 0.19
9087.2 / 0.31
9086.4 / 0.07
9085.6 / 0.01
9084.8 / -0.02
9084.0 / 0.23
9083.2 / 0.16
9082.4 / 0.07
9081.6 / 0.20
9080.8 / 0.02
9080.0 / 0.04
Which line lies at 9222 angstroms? [O III]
